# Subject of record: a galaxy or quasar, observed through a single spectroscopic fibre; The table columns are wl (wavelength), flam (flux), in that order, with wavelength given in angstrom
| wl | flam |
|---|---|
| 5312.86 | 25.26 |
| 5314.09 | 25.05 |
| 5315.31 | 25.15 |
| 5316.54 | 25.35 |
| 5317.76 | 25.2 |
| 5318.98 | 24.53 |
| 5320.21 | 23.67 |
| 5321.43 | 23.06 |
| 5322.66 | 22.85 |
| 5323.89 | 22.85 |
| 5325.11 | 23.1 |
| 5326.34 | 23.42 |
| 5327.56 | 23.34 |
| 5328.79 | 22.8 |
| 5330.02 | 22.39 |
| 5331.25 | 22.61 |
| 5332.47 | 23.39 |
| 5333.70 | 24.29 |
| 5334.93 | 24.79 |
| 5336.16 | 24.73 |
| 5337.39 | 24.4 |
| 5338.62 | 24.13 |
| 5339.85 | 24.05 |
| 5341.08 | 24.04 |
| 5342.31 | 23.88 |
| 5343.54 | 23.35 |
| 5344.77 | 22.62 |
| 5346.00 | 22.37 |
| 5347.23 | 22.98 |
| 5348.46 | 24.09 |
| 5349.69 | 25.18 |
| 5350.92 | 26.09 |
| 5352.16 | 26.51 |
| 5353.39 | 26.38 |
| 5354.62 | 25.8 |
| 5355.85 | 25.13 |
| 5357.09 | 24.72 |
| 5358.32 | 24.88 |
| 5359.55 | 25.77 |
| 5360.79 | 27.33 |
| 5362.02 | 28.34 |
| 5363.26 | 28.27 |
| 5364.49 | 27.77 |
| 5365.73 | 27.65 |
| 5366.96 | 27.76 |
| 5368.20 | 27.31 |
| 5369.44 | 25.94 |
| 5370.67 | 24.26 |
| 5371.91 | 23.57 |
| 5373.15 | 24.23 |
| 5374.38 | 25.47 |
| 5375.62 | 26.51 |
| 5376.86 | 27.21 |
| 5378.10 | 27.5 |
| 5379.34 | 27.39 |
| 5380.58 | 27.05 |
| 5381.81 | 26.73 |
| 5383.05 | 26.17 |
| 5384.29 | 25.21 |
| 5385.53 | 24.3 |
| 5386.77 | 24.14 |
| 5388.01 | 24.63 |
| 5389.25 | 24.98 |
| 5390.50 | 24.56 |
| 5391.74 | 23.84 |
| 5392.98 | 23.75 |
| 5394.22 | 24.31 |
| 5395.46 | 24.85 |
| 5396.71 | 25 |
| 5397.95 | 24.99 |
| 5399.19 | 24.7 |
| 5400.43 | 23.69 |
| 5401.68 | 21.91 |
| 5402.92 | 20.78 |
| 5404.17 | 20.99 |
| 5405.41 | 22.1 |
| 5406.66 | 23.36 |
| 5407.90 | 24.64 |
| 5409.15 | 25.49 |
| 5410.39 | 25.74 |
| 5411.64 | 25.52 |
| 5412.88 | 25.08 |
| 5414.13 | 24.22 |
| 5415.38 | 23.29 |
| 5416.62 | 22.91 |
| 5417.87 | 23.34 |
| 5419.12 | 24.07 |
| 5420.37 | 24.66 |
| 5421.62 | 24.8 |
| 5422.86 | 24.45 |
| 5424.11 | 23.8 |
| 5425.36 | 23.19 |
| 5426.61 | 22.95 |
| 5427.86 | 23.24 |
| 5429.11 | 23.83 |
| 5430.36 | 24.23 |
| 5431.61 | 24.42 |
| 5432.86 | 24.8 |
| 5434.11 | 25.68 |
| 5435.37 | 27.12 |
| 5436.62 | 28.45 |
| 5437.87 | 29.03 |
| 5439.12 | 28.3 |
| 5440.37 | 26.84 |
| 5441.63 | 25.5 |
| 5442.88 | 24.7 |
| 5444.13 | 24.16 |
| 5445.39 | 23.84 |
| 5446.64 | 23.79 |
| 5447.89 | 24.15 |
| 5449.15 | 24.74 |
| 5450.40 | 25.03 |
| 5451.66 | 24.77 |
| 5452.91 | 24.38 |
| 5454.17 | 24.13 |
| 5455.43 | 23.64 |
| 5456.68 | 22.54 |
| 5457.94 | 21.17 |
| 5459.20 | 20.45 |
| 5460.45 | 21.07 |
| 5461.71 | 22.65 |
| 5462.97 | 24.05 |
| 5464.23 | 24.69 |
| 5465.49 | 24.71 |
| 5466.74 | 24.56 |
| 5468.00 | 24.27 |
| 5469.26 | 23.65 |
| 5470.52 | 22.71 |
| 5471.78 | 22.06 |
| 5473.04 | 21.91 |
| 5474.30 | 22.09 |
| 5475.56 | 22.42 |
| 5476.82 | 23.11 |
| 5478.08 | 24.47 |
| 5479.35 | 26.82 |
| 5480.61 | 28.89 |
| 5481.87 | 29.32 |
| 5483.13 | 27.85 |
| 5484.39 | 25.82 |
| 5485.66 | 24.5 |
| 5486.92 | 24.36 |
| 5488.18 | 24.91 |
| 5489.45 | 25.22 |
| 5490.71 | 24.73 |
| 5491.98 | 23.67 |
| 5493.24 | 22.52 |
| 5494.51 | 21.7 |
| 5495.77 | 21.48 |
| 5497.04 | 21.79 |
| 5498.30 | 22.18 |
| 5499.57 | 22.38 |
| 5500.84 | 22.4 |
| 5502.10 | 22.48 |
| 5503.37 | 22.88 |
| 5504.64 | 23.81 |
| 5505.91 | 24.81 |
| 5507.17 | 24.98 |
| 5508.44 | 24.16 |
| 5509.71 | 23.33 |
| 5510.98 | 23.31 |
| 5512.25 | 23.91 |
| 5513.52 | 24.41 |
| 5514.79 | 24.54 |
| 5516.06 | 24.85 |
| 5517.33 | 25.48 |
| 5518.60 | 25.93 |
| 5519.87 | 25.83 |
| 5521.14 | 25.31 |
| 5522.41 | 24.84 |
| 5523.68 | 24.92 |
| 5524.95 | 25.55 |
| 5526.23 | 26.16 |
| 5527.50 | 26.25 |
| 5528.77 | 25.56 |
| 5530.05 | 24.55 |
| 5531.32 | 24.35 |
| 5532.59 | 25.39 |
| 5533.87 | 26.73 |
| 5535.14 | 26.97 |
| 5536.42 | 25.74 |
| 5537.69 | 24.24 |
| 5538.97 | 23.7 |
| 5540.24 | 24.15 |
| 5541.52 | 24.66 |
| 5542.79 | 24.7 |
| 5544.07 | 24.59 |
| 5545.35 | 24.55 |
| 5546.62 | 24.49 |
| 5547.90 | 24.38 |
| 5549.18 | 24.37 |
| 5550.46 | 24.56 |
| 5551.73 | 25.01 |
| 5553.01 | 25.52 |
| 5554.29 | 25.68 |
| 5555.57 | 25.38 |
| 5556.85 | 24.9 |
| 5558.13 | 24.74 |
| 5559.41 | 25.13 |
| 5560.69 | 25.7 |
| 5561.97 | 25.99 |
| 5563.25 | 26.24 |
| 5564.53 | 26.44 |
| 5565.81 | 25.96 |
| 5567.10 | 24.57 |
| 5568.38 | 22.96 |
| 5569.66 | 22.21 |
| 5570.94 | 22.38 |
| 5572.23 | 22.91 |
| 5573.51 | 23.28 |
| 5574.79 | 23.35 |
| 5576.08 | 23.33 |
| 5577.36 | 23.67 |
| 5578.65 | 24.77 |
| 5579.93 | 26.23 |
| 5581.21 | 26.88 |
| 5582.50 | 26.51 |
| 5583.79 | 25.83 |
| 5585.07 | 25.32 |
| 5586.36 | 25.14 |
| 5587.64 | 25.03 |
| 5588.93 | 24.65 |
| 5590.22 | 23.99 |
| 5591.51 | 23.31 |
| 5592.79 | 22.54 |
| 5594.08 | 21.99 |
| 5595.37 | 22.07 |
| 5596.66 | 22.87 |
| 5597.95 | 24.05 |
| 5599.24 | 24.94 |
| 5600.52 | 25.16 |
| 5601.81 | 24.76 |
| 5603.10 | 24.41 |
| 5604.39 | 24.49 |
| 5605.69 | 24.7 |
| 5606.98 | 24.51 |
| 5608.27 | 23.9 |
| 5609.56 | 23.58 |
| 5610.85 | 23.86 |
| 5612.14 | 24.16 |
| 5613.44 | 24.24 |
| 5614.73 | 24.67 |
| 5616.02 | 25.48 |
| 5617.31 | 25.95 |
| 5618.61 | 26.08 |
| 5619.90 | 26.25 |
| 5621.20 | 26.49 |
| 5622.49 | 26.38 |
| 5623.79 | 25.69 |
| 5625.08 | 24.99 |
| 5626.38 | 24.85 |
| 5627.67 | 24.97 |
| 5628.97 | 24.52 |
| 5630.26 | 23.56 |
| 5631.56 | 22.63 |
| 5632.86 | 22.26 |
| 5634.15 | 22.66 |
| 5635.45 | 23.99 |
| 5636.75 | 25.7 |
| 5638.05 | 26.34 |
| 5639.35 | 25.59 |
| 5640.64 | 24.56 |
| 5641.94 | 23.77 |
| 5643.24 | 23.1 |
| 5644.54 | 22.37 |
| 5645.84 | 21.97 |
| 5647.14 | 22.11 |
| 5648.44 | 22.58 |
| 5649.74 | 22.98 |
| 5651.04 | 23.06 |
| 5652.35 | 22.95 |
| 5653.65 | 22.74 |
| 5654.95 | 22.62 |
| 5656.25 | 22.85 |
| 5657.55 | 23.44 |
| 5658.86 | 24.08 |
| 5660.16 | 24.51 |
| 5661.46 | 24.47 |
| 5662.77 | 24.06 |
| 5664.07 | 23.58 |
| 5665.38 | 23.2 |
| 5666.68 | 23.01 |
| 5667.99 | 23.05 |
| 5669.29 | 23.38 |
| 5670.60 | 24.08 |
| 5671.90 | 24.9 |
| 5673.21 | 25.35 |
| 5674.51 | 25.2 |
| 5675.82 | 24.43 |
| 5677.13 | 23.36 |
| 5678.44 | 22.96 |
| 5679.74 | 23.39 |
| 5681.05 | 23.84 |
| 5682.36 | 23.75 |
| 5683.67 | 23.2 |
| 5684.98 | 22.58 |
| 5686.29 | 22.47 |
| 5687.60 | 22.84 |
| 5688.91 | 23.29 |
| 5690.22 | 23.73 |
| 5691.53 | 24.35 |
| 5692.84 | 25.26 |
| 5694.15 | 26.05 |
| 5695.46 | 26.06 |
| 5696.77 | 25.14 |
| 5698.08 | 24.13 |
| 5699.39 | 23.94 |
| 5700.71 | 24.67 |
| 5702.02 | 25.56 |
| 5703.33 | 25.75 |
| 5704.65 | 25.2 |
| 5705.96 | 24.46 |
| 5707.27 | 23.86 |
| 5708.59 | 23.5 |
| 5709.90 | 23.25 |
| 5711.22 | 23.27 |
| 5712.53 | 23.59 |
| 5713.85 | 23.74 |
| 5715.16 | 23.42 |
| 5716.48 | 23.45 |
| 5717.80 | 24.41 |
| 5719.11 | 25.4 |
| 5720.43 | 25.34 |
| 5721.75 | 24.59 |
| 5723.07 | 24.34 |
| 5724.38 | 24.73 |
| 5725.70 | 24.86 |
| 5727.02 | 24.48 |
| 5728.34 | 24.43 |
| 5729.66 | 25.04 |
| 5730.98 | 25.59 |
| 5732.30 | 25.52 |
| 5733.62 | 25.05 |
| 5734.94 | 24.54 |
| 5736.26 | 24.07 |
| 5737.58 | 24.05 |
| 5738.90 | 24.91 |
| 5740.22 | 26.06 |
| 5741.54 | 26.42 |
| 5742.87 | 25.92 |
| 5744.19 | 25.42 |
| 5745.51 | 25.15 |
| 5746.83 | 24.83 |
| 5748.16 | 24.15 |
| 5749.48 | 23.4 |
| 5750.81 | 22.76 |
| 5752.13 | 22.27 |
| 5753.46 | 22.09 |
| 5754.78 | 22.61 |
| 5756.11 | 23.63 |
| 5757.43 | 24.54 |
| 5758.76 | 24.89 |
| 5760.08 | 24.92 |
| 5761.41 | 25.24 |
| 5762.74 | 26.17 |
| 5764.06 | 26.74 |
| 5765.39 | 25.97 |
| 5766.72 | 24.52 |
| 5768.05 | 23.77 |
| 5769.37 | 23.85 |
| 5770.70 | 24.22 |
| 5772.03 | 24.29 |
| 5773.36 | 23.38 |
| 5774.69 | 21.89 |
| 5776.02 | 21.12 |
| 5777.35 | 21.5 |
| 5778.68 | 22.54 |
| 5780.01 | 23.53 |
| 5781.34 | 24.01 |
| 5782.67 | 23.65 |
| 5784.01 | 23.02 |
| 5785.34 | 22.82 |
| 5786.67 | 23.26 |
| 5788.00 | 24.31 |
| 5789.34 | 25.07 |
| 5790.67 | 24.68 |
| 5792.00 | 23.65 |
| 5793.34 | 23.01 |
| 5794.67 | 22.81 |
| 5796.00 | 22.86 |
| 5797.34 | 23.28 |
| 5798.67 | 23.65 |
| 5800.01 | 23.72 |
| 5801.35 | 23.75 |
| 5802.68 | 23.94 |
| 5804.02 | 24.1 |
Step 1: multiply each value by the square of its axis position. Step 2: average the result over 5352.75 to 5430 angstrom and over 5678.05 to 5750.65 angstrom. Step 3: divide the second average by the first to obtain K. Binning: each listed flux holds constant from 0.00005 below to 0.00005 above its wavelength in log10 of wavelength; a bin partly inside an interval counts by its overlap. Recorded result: 1.1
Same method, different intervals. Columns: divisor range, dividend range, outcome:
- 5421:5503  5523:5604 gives 1.06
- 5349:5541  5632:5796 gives 1.07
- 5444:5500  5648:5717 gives 1.08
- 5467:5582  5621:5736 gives 1.04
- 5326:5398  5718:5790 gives 1.11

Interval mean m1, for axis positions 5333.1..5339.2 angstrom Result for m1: 24.4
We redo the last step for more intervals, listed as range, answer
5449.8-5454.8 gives 24.5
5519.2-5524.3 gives 25.3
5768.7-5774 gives 24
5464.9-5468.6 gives 24.6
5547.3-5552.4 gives 24.6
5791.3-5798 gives 23.1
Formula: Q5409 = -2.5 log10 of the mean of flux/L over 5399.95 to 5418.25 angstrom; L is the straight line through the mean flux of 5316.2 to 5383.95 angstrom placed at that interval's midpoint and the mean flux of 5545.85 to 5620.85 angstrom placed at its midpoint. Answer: 0.06 mag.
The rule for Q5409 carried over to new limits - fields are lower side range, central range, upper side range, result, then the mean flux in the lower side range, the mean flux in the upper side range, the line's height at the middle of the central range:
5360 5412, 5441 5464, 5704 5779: 0.064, 25.2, 24.3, 25.1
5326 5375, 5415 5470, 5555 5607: 0.018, 24.9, 24.5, 24.7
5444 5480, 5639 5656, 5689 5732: 0.056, 23.5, 24.5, 24.3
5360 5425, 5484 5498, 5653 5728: 0.048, 25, 24.1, 24.7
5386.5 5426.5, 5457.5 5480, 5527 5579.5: 0.051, 24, 24.7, 24.3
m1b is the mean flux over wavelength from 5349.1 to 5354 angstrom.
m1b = 26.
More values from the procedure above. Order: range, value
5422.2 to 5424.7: 24.2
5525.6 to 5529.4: 26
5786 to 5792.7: 24.2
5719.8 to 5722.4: 24.9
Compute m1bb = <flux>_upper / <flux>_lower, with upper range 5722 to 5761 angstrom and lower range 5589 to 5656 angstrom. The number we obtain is 1.0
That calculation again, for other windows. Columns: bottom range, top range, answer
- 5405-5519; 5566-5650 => 1.00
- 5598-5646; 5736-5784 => 0.98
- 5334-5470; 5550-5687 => 0.98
